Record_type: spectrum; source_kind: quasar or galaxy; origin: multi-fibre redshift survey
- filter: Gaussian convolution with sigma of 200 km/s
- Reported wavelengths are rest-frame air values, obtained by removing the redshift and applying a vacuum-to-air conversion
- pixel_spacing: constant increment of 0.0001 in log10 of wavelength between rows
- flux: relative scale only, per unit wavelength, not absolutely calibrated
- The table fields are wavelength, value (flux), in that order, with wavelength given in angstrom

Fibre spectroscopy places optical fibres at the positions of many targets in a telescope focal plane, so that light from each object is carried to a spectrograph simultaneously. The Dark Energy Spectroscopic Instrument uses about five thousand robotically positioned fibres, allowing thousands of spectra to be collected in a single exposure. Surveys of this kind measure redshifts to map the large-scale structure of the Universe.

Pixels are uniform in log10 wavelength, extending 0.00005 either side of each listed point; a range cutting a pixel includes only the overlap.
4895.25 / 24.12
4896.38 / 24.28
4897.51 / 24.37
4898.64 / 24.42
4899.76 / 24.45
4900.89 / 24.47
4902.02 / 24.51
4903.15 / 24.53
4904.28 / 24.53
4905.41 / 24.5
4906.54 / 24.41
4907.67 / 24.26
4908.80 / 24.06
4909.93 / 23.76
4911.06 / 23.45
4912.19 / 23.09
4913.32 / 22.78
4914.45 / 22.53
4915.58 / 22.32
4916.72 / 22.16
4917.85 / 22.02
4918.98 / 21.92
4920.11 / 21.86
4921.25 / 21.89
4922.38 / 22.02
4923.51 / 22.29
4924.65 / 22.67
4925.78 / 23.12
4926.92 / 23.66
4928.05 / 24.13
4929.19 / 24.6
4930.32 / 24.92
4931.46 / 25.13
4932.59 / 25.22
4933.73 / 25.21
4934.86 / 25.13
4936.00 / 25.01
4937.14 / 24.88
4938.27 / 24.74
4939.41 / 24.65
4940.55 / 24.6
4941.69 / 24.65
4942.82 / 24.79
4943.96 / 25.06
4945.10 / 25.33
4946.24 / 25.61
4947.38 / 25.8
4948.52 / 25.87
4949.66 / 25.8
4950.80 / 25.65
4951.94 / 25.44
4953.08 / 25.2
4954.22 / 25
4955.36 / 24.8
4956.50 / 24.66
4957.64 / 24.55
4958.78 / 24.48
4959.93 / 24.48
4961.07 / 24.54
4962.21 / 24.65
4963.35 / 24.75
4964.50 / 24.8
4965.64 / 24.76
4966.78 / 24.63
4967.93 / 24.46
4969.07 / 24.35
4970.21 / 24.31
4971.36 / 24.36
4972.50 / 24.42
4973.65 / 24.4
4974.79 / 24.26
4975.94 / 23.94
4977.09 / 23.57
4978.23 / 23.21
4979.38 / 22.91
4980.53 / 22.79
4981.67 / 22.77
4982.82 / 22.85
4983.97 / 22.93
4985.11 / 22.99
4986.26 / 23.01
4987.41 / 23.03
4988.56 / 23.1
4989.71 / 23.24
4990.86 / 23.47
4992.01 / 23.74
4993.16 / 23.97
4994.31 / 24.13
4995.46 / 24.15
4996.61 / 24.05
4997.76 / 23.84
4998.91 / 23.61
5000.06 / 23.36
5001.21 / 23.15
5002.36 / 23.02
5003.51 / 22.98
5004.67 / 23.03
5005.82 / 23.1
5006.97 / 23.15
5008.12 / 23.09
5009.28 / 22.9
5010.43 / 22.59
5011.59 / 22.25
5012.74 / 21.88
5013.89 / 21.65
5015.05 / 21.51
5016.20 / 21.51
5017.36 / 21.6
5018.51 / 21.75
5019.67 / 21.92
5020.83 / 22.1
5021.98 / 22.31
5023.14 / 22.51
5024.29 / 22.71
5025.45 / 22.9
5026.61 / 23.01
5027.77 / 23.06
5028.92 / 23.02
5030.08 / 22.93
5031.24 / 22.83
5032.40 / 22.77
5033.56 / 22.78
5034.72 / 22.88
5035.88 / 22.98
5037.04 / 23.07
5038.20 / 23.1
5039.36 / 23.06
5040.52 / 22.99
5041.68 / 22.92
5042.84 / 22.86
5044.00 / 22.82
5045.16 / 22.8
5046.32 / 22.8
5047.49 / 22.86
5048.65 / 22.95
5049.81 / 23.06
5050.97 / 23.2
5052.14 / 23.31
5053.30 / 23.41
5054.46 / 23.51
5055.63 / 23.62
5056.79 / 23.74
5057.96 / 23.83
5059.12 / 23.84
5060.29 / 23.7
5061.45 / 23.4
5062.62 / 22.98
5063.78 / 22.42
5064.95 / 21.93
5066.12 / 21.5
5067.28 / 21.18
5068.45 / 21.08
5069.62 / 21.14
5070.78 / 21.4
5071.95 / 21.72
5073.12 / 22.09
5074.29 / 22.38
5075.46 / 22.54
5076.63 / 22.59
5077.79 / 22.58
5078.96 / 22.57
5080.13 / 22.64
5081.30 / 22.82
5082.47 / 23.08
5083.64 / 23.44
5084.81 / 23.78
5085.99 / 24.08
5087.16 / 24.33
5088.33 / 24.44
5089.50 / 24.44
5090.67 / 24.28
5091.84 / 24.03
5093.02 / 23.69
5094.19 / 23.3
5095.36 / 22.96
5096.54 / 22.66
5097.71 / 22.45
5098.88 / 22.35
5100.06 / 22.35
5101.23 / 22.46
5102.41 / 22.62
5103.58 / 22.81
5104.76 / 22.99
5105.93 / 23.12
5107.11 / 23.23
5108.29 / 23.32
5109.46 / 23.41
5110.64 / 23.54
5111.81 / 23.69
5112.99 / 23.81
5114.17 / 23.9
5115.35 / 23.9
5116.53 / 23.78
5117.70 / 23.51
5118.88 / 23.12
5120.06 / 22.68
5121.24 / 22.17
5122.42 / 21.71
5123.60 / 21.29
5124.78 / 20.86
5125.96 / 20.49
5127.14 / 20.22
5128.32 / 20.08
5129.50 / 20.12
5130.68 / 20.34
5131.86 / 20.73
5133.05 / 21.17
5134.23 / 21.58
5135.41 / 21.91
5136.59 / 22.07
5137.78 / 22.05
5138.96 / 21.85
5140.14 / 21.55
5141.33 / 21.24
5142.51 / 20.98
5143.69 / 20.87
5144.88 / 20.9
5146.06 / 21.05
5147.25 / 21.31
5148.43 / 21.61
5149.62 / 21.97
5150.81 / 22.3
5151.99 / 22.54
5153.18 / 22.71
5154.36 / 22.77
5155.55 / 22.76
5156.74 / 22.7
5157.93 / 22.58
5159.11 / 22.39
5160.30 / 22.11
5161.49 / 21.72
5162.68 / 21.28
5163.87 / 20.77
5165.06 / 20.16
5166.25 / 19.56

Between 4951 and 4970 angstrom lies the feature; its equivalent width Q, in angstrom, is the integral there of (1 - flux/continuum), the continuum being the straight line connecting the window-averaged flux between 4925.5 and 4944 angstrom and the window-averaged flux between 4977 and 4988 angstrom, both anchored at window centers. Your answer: -0.8 angstrom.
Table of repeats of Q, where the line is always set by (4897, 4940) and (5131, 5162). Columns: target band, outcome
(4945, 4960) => -1.1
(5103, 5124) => -1.0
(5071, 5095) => -0.9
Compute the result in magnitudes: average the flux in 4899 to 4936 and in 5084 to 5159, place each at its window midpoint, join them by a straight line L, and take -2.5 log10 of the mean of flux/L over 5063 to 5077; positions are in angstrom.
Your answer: 0.04 mag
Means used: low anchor 23.6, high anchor 22.4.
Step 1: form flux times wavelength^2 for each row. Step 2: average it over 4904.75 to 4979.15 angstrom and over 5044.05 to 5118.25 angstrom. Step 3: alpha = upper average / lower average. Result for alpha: 1.01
